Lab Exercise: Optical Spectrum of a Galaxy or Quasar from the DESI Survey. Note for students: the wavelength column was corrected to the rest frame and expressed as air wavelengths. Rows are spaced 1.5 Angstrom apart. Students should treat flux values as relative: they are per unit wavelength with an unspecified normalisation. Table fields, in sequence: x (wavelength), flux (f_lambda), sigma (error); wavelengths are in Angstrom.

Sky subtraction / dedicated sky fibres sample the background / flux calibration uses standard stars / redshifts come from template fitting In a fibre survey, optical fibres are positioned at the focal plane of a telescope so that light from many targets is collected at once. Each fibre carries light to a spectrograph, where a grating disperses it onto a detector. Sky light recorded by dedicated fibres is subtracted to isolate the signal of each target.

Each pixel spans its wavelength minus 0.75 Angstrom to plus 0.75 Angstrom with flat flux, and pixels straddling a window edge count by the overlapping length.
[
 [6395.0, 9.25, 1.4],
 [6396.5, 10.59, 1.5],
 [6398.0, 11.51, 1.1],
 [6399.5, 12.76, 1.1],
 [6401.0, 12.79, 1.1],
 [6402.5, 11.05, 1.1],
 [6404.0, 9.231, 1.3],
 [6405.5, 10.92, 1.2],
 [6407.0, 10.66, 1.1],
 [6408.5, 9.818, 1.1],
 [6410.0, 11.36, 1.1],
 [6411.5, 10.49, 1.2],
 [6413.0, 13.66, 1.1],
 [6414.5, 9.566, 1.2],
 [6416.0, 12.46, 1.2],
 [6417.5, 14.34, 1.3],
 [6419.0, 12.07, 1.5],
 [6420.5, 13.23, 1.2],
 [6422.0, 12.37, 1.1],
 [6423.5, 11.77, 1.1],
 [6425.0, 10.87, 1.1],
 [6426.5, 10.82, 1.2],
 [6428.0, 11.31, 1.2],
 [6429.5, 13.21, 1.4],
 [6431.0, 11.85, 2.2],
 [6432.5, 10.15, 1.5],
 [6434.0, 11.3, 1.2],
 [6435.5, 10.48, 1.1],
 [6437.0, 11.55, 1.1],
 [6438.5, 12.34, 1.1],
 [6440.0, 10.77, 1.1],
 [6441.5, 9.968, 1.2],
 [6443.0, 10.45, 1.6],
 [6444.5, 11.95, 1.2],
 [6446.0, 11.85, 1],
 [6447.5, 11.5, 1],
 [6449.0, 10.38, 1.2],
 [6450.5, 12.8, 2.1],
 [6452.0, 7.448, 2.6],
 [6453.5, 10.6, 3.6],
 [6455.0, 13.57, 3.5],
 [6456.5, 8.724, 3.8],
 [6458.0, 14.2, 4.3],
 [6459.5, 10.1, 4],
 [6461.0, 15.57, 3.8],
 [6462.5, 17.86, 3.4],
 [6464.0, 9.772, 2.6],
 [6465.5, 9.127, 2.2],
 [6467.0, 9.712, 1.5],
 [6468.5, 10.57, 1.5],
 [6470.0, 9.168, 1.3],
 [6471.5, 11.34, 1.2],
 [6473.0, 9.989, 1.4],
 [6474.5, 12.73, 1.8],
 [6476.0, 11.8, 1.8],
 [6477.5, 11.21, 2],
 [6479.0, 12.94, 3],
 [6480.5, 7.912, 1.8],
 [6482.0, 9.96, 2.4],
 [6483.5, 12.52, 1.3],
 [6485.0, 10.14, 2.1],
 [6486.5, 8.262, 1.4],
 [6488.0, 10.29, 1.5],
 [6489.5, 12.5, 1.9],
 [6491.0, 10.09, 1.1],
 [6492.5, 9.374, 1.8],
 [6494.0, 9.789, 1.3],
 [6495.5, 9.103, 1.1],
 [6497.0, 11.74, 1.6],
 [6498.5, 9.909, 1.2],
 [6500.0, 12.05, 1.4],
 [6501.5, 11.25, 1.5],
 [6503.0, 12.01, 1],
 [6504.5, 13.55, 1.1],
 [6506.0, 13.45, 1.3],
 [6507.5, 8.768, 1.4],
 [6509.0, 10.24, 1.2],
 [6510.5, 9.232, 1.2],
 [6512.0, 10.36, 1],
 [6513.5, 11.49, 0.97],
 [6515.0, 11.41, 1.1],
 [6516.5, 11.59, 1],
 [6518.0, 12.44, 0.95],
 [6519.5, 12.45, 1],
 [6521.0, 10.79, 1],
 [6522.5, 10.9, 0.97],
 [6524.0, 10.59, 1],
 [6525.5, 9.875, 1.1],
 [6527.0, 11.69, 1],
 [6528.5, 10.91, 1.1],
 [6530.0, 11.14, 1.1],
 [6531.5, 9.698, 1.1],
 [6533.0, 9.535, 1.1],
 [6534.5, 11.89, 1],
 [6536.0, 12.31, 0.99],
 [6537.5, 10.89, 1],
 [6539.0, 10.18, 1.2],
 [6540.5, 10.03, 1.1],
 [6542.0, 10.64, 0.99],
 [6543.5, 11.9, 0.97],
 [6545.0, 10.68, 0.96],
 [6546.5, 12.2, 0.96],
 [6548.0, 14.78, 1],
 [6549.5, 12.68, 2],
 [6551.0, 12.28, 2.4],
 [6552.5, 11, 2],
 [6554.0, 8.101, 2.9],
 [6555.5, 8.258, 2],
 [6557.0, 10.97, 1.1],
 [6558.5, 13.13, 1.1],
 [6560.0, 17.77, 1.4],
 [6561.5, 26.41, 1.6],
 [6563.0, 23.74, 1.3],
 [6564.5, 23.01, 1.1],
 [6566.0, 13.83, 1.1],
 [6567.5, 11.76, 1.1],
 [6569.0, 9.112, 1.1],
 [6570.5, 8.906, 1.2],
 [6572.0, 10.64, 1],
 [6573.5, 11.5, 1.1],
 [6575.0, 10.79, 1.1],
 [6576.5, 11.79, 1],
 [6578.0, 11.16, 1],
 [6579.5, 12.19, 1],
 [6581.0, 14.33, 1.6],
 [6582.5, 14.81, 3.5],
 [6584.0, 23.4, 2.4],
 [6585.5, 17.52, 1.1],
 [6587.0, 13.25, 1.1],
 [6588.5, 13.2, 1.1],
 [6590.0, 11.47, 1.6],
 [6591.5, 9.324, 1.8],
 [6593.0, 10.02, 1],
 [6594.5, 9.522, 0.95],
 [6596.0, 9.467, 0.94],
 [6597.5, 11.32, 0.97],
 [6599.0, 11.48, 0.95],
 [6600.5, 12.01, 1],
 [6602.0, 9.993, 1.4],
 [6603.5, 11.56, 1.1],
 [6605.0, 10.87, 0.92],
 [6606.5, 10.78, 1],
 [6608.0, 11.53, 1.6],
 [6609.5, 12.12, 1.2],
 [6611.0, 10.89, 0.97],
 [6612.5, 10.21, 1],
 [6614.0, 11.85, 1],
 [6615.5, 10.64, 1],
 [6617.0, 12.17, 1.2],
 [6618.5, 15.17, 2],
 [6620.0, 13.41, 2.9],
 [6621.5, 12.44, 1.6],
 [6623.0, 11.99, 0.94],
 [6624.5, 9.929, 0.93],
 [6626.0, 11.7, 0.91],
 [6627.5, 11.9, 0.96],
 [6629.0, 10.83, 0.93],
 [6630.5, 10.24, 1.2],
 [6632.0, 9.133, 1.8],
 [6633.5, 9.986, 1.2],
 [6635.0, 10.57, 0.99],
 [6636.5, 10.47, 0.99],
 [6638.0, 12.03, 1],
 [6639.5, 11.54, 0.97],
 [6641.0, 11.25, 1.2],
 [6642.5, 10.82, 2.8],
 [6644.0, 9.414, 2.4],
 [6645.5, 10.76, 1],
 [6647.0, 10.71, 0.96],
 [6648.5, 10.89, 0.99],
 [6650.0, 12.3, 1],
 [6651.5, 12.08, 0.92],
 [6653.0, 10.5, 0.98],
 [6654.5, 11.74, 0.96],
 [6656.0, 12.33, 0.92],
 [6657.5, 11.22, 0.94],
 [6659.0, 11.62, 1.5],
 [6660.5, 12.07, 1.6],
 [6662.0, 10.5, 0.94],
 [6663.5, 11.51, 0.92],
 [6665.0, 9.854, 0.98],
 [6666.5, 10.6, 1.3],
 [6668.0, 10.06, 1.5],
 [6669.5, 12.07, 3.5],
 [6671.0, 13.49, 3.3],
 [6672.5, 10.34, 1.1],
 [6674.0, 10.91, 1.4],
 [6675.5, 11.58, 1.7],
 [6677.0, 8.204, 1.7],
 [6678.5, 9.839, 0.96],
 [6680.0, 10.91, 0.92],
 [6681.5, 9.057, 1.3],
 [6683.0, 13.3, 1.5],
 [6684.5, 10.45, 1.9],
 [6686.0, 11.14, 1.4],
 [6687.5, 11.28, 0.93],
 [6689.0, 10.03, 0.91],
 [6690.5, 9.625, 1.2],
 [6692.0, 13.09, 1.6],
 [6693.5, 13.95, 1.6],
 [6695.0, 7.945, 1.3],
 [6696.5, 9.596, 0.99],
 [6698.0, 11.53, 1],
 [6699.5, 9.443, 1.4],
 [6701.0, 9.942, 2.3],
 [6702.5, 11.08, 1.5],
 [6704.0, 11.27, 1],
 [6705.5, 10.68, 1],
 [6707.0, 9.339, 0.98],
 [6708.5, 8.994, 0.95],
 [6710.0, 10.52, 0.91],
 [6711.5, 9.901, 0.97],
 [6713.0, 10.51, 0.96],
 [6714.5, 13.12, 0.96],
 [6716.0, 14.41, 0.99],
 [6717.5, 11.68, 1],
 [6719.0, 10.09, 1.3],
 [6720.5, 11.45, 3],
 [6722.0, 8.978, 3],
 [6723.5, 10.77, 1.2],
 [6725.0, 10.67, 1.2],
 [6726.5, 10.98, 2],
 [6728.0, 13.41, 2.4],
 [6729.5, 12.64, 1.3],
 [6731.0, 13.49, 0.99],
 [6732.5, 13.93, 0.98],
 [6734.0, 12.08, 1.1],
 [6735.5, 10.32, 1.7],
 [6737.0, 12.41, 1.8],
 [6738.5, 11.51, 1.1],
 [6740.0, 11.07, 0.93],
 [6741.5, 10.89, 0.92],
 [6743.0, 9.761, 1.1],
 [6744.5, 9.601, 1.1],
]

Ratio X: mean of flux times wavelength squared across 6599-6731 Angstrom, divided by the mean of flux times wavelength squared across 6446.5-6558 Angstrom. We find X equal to 1.06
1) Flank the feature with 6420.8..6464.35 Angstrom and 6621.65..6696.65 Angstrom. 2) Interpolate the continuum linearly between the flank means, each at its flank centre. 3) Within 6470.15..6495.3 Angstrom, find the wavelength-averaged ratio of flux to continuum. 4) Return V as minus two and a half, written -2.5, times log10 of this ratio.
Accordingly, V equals 0.09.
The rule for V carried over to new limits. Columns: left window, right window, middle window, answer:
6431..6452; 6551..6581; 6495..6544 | 0.136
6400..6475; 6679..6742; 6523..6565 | -0.124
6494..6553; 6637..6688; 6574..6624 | -0.099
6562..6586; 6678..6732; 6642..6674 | 0.095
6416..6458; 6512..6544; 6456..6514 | 0.023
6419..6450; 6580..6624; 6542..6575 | -0.108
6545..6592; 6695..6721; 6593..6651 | 0.125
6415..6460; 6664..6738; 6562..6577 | -0.217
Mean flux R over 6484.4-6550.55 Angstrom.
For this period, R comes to 11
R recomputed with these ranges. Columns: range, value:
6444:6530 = 11.1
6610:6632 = 11.6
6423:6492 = 11.2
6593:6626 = 11.4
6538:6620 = 12.6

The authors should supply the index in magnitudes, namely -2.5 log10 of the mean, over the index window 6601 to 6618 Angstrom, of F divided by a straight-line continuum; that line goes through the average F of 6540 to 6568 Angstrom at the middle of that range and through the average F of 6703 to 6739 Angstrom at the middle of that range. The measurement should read 0.17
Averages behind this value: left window 13.9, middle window 11.2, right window 11.4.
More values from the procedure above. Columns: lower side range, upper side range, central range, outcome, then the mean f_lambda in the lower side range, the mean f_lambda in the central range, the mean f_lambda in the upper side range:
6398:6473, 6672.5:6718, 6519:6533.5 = 0.04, 11.4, 10.7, 10.8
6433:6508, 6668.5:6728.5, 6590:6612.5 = 0.02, 11.1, 10.8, 10.9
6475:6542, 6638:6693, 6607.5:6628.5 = -0.08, 10.9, 11.8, 11.1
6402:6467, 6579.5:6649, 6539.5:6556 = 0.04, 11.5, 11.2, 11.7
